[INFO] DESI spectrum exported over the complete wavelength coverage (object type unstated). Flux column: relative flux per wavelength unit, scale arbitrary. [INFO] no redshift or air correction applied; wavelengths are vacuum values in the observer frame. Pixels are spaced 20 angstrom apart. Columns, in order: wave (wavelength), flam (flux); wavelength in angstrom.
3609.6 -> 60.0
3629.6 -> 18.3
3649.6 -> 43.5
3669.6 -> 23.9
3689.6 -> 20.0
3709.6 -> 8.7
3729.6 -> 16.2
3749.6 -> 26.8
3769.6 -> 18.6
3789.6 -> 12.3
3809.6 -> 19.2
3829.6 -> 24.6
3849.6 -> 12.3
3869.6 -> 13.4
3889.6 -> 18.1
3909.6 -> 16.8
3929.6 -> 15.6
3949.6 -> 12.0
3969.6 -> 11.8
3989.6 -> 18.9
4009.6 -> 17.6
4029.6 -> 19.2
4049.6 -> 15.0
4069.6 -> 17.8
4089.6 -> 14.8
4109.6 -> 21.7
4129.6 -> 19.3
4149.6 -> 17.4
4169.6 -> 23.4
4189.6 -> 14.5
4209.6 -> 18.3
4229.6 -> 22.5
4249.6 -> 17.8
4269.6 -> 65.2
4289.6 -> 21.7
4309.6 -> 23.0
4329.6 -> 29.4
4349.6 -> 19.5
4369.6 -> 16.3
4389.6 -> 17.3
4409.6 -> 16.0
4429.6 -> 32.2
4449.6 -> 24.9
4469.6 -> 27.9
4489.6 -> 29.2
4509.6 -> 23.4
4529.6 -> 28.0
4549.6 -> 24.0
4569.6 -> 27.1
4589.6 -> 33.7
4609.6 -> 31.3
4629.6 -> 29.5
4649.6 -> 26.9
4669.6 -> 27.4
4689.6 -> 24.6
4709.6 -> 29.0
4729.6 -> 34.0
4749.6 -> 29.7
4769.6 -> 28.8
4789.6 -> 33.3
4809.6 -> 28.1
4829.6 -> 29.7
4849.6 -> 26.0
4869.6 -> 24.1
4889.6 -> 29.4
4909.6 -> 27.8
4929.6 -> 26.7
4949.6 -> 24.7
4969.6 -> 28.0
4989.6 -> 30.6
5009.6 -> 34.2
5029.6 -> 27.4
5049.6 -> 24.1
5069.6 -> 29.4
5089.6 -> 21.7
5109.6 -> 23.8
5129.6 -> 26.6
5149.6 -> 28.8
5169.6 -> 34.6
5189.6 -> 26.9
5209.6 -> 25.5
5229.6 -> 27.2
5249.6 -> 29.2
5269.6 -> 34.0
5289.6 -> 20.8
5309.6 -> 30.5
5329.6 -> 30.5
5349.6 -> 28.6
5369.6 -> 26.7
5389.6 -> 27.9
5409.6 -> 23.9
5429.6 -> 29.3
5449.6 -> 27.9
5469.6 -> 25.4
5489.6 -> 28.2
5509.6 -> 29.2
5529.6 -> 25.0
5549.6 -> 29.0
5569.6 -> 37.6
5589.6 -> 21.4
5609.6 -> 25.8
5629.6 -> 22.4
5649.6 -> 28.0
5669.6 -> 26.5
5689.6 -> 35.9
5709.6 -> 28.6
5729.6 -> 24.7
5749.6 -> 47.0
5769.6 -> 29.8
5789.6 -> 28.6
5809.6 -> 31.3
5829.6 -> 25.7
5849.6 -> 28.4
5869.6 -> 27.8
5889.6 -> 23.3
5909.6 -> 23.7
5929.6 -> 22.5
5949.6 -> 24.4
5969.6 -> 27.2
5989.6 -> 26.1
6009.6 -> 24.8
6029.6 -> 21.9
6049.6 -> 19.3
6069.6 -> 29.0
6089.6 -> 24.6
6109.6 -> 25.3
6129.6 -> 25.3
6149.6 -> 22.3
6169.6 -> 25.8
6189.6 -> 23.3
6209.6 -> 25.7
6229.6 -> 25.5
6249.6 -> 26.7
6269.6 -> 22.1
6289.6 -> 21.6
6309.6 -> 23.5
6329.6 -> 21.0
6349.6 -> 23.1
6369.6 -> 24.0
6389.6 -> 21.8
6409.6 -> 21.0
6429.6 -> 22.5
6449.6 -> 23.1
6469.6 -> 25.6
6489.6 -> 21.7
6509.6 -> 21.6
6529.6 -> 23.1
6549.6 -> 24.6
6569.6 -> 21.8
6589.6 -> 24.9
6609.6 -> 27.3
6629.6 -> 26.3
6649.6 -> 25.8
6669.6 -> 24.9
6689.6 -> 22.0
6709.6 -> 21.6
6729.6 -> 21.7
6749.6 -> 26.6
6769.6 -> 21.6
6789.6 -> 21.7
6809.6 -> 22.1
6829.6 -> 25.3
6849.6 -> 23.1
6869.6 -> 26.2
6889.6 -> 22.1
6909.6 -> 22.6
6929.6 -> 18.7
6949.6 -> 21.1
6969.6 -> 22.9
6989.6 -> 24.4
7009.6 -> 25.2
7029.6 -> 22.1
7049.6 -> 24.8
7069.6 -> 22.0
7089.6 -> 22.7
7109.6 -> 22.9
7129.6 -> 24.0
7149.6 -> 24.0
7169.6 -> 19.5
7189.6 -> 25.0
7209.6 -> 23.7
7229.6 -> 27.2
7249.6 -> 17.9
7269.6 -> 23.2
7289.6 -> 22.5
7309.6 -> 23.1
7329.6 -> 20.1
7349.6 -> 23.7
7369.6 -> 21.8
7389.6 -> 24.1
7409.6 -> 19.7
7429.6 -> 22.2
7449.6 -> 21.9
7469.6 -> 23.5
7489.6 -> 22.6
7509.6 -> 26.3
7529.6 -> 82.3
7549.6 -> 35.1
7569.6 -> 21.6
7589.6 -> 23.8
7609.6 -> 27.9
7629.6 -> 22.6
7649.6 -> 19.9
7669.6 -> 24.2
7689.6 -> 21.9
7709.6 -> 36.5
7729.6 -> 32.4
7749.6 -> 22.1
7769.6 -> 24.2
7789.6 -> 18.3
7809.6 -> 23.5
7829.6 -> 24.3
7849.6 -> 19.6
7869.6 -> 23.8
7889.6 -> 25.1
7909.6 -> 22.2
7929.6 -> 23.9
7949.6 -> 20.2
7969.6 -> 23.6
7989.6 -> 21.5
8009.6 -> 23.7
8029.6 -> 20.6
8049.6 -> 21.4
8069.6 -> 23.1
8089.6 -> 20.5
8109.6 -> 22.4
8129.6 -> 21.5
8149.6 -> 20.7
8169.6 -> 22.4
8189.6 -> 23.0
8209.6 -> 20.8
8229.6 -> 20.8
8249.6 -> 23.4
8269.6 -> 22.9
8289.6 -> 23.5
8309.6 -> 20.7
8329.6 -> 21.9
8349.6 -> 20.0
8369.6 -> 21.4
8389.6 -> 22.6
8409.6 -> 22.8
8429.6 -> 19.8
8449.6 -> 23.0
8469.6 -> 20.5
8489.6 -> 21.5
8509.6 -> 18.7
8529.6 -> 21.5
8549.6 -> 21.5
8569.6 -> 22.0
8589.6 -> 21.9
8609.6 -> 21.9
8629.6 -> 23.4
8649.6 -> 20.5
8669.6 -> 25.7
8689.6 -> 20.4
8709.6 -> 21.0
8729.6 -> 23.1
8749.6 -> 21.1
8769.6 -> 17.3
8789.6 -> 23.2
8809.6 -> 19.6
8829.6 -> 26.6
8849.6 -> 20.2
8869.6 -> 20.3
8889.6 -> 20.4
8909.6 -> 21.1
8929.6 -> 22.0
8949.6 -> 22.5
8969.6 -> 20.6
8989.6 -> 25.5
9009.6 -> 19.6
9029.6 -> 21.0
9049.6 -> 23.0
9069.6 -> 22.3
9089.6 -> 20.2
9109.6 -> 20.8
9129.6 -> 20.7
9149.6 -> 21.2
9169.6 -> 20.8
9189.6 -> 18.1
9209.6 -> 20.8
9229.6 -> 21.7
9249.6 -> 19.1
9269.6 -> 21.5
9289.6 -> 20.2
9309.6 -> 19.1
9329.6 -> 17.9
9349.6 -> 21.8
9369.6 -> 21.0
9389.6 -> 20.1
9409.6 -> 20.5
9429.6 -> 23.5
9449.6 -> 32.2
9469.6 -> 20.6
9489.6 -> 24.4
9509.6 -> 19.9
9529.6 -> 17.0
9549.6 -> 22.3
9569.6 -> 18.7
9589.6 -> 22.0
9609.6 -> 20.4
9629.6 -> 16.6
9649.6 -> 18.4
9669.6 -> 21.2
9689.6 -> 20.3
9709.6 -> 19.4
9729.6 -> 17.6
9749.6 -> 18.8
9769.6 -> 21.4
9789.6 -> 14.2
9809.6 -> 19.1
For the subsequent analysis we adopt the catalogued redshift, 0.147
